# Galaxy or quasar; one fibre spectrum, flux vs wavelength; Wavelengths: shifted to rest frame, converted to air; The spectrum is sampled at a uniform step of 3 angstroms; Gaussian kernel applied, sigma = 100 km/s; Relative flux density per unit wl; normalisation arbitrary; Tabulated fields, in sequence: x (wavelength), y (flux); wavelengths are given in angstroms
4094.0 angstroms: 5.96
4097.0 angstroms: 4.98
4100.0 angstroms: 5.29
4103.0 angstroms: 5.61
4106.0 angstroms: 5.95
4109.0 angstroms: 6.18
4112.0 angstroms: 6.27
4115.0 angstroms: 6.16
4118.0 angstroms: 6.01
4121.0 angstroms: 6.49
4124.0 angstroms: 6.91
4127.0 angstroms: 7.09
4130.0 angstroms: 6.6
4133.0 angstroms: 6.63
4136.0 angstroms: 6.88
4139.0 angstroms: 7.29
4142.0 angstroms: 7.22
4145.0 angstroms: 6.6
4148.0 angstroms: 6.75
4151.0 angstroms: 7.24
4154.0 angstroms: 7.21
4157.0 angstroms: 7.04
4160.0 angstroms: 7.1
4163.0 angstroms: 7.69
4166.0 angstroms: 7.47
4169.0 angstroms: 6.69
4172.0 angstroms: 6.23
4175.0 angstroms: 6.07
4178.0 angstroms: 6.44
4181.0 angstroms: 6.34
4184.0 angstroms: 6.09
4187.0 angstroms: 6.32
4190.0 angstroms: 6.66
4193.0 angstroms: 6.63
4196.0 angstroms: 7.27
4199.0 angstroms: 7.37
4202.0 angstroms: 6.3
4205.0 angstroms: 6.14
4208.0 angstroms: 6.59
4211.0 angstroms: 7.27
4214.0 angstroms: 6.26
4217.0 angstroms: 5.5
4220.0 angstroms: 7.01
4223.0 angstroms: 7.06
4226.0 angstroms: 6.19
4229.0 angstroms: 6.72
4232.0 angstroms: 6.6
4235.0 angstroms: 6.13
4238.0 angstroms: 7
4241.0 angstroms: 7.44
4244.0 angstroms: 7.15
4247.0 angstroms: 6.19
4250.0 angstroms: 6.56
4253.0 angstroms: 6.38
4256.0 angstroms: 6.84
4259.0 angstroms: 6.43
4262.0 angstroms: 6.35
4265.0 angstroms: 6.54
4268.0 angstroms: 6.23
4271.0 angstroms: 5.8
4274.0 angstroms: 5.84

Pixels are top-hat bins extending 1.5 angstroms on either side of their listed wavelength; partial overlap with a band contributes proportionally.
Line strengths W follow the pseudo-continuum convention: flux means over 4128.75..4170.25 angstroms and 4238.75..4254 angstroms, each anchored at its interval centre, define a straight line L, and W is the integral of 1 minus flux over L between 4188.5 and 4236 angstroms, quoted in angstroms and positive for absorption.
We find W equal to 1.7 angstroms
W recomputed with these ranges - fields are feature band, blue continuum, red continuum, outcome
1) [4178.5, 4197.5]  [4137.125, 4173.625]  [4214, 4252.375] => 0.9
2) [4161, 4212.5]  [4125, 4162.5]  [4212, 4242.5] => 0.8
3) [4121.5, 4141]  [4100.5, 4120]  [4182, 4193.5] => -2.5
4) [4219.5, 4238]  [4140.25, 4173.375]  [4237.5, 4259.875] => 0.5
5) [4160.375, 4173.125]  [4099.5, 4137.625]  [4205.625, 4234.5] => -1.2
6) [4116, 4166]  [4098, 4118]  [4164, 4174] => -4.2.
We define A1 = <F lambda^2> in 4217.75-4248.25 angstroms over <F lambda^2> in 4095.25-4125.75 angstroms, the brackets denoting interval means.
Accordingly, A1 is 1.19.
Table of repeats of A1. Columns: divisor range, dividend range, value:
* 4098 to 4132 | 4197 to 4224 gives 1.11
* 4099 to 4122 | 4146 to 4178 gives 1.18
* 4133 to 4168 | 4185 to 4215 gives 0.96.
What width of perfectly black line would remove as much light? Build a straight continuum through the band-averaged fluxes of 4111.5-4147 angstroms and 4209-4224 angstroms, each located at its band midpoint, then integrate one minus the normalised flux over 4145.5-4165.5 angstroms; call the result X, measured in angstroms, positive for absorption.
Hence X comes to -1.5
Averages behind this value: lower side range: 6.69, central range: 7.16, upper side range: 6.6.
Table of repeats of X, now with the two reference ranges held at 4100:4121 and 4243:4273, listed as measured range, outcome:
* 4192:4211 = -1.5 angstroms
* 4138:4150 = -1.7 angstroms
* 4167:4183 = -0.5 angstroms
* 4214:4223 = -0.1 angstroms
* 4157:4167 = -2.0 angstroms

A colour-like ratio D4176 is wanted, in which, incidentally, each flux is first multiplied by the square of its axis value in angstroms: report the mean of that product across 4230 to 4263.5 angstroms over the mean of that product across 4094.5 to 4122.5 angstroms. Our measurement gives 1.21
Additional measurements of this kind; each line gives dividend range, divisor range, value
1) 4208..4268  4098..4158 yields 1.06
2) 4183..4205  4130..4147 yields 0.99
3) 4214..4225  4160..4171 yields 0.92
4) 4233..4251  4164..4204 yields 1.05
